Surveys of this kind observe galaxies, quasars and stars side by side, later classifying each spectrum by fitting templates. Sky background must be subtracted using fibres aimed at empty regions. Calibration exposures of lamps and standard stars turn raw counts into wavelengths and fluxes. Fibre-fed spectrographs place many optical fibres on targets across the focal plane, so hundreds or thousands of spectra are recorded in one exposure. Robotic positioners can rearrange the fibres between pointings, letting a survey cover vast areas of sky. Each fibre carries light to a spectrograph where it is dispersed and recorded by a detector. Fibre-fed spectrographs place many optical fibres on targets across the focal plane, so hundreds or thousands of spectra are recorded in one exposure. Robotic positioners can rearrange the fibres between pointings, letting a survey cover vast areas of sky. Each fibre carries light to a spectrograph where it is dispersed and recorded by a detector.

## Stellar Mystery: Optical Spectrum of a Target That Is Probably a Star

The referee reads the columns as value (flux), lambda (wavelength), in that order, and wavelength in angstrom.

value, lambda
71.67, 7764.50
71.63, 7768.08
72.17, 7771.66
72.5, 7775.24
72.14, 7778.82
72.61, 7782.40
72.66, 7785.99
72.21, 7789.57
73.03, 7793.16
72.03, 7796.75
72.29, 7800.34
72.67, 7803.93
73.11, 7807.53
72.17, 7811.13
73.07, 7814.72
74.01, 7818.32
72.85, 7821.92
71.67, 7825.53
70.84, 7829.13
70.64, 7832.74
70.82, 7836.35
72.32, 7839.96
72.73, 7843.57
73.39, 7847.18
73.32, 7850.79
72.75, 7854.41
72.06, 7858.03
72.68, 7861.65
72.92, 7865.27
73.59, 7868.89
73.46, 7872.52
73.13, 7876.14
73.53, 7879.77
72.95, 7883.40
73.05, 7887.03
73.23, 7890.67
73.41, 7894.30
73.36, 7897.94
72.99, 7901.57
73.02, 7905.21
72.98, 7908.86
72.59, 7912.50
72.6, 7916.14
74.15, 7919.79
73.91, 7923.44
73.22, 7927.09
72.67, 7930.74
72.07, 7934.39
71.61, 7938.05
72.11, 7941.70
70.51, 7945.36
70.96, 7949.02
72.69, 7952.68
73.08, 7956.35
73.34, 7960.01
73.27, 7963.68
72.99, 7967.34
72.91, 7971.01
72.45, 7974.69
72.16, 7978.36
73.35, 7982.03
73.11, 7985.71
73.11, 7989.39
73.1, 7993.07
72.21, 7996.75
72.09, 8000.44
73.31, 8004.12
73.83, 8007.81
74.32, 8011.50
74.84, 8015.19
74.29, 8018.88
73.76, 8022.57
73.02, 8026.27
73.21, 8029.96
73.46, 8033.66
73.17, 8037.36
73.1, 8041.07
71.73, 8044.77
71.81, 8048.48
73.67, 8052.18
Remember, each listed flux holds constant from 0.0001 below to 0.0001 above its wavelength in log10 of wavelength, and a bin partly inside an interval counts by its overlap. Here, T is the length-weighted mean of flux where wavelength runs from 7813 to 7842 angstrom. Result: 72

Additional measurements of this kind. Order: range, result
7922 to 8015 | 72.8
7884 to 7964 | 72.8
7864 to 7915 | 73.2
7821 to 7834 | 71.4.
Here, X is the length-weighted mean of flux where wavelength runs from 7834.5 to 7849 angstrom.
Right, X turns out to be 72.3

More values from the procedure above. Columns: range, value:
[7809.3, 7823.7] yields 73.1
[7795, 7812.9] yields 72.4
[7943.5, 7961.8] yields 72.1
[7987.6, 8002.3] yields 72.6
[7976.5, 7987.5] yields 72.9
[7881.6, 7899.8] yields 73.2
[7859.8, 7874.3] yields 73.2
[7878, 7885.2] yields 73.2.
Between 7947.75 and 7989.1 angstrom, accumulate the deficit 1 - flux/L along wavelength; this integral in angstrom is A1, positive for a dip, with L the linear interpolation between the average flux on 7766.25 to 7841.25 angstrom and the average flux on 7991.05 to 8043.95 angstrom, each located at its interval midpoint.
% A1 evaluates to 0.18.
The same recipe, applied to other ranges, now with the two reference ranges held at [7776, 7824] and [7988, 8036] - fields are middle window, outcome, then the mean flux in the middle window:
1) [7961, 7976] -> 0.1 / 72.9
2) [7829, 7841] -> 0.3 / 71.1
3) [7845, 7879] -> -0.1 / 73.1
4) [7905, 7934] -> 0.0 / 73.1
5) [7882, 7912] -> 0.0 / 73.1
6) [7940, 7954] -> 0.3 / 71.5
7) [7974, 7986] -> 0.1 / 72.8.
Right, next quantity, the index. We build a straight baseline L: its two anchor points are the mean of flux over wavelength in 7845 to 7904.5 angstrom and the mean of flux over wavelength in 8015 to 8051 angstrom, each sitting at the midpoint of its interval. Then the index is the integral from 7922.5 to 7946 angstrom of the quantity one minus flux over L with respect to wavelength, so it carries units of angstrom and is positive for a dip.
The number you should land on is 0.3 angstrom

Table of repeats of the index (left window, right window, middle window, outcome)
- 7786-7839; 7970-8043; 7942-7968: 0.2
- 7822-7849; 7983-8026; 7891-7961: 0.0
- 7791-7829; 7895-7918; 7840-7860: 0.0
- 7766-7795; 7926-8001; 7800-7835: 0.0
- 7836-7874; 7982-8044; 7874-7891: -0.1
